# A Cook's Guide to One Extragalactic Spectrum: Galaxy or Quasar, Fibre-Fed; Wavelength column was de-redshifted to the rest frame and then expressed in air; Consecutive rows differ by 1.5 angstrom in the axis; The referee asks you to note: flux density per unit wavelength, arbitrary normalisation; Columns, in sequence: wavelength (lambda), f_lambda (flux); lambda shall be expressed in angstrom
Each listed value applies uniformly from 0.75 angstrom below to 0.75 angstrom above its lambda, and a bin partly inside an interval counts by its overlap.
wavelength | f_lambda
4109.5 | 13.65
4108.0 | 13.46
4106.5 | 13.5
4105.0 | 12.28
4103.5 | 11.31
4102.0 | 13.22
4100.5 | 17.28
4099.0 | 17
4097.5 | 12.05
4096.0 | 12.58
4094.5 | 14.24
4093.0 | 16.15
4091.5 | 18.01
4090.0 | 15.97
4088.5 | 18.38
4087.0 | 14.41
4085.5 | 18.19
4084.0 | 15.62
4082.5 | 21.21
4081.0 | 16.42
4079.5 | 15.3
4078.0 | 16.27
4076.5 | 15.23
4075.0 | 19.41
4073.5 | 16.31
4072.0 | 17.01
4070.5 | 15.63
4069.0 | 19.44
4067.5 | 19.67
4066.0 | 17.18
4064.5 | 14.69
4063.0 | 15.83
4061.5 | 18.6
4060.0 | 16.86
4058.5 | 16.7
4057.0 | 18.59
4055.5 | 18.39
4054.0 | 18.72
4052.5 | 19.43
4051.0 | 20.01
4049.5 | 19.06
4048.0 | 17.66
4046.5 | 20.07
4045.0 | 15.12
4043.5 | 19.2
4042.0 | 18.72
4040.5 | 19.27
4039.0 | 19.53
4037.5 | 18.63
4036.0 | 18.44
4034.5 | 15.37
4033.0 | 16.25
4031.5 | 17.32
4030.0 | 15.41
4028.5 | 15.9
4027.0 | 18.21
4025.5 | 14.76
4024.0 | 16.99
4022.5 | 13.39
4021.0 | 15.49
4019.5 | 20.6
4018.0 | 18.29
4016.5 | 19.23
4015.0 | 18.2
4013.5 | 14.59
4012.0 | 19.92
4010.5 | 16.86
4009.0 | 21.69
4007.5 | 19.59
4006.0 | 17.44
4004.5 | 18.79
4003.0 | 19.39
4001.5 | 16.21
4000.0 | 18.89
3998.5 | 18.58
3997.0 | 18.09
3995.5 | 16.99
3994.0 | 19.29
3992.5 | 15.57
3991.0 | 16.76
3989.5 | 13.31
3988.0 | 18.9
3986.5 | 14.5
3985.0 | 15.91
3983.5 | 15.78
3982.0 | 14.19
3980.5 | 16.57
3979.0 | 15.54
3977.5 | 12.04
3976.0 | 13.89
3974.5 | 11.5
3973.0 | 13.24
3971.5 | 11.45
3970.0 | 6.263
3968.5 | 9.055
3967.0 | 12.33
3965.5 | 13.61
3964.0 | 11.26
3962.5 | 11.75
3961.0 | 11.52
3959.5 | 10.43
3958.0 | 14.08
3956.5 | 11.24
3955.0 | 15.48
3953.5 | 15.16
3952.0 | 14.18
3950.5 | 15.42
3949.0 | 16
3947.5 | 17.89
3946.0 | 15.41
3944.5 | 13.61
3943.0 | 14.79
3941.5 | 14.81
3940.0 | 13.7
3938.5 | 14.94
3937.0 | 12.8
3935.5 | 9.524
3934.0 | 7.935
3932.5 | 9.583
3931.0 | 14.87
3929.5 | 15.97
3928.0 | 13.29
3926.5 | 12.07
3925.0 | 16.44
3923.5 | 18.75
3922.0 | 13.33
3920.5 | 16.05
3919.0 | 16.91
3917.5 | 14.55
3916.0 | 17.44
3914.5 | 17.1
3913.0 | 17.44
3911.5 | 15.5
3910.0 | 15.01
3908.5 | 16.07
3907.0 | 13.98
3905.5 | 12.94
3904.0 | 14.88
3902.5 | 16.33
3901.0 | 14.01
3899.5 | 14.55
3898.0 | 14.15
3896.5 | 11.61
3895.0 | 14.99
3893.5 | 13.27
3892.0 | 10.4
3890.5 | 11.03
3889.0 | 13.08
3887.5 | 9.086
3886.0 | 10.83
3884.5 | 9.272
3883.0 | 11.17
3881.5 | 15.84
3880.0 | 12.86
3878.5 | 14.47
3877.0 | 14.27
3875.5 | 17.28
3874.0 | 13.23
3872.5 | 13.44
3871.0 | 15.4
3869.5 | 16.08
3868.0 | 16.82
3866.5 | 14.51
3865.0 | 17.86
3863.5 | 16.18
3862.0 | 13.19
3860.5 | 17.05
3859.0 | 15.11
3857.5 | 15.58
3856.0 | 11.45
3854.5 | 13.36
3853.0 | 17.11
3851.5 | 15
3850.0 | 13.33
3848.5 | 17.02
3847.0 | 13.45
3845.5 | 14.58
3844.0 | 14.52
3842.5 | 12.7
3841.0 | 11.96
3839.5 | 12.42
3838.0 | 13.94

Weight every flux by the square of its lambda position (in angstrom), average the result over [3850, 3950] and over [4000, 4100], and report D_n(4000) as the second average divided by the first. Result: 1.3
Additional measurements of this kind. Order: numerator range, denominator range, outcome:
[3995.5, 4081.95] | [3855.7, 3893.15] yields 1.39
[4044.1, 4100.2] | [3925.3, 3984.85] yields 1.37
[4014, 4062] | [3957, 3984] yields 1.48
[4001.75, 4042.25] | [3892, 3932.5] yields 1.26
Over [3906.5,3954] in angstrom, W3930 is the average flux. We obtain 14.7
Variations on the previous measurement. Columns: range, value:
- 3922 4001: 14.1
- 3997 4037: 17.5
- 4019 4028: 16.4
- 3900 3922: 15.5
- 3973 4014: 16.6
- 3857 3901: 13.9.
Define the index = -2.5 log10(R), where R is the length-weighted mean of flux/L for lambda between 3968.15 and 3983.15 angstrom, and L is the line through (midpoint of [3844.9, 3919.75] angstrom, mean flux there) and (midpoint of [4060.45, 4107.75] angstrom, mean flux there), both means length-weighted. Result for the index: 0.21 mag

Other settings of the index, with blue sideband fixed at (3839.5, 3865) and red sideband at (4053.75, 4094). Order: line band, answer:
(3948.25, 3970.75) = 0.25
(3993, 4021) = -0.13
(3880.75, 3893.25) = 0.29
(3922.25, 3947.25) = 0.13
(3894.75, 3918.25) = 0.01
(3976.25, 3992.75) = 0.05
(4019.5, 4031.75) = 0.03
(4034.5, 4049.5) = -0.10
